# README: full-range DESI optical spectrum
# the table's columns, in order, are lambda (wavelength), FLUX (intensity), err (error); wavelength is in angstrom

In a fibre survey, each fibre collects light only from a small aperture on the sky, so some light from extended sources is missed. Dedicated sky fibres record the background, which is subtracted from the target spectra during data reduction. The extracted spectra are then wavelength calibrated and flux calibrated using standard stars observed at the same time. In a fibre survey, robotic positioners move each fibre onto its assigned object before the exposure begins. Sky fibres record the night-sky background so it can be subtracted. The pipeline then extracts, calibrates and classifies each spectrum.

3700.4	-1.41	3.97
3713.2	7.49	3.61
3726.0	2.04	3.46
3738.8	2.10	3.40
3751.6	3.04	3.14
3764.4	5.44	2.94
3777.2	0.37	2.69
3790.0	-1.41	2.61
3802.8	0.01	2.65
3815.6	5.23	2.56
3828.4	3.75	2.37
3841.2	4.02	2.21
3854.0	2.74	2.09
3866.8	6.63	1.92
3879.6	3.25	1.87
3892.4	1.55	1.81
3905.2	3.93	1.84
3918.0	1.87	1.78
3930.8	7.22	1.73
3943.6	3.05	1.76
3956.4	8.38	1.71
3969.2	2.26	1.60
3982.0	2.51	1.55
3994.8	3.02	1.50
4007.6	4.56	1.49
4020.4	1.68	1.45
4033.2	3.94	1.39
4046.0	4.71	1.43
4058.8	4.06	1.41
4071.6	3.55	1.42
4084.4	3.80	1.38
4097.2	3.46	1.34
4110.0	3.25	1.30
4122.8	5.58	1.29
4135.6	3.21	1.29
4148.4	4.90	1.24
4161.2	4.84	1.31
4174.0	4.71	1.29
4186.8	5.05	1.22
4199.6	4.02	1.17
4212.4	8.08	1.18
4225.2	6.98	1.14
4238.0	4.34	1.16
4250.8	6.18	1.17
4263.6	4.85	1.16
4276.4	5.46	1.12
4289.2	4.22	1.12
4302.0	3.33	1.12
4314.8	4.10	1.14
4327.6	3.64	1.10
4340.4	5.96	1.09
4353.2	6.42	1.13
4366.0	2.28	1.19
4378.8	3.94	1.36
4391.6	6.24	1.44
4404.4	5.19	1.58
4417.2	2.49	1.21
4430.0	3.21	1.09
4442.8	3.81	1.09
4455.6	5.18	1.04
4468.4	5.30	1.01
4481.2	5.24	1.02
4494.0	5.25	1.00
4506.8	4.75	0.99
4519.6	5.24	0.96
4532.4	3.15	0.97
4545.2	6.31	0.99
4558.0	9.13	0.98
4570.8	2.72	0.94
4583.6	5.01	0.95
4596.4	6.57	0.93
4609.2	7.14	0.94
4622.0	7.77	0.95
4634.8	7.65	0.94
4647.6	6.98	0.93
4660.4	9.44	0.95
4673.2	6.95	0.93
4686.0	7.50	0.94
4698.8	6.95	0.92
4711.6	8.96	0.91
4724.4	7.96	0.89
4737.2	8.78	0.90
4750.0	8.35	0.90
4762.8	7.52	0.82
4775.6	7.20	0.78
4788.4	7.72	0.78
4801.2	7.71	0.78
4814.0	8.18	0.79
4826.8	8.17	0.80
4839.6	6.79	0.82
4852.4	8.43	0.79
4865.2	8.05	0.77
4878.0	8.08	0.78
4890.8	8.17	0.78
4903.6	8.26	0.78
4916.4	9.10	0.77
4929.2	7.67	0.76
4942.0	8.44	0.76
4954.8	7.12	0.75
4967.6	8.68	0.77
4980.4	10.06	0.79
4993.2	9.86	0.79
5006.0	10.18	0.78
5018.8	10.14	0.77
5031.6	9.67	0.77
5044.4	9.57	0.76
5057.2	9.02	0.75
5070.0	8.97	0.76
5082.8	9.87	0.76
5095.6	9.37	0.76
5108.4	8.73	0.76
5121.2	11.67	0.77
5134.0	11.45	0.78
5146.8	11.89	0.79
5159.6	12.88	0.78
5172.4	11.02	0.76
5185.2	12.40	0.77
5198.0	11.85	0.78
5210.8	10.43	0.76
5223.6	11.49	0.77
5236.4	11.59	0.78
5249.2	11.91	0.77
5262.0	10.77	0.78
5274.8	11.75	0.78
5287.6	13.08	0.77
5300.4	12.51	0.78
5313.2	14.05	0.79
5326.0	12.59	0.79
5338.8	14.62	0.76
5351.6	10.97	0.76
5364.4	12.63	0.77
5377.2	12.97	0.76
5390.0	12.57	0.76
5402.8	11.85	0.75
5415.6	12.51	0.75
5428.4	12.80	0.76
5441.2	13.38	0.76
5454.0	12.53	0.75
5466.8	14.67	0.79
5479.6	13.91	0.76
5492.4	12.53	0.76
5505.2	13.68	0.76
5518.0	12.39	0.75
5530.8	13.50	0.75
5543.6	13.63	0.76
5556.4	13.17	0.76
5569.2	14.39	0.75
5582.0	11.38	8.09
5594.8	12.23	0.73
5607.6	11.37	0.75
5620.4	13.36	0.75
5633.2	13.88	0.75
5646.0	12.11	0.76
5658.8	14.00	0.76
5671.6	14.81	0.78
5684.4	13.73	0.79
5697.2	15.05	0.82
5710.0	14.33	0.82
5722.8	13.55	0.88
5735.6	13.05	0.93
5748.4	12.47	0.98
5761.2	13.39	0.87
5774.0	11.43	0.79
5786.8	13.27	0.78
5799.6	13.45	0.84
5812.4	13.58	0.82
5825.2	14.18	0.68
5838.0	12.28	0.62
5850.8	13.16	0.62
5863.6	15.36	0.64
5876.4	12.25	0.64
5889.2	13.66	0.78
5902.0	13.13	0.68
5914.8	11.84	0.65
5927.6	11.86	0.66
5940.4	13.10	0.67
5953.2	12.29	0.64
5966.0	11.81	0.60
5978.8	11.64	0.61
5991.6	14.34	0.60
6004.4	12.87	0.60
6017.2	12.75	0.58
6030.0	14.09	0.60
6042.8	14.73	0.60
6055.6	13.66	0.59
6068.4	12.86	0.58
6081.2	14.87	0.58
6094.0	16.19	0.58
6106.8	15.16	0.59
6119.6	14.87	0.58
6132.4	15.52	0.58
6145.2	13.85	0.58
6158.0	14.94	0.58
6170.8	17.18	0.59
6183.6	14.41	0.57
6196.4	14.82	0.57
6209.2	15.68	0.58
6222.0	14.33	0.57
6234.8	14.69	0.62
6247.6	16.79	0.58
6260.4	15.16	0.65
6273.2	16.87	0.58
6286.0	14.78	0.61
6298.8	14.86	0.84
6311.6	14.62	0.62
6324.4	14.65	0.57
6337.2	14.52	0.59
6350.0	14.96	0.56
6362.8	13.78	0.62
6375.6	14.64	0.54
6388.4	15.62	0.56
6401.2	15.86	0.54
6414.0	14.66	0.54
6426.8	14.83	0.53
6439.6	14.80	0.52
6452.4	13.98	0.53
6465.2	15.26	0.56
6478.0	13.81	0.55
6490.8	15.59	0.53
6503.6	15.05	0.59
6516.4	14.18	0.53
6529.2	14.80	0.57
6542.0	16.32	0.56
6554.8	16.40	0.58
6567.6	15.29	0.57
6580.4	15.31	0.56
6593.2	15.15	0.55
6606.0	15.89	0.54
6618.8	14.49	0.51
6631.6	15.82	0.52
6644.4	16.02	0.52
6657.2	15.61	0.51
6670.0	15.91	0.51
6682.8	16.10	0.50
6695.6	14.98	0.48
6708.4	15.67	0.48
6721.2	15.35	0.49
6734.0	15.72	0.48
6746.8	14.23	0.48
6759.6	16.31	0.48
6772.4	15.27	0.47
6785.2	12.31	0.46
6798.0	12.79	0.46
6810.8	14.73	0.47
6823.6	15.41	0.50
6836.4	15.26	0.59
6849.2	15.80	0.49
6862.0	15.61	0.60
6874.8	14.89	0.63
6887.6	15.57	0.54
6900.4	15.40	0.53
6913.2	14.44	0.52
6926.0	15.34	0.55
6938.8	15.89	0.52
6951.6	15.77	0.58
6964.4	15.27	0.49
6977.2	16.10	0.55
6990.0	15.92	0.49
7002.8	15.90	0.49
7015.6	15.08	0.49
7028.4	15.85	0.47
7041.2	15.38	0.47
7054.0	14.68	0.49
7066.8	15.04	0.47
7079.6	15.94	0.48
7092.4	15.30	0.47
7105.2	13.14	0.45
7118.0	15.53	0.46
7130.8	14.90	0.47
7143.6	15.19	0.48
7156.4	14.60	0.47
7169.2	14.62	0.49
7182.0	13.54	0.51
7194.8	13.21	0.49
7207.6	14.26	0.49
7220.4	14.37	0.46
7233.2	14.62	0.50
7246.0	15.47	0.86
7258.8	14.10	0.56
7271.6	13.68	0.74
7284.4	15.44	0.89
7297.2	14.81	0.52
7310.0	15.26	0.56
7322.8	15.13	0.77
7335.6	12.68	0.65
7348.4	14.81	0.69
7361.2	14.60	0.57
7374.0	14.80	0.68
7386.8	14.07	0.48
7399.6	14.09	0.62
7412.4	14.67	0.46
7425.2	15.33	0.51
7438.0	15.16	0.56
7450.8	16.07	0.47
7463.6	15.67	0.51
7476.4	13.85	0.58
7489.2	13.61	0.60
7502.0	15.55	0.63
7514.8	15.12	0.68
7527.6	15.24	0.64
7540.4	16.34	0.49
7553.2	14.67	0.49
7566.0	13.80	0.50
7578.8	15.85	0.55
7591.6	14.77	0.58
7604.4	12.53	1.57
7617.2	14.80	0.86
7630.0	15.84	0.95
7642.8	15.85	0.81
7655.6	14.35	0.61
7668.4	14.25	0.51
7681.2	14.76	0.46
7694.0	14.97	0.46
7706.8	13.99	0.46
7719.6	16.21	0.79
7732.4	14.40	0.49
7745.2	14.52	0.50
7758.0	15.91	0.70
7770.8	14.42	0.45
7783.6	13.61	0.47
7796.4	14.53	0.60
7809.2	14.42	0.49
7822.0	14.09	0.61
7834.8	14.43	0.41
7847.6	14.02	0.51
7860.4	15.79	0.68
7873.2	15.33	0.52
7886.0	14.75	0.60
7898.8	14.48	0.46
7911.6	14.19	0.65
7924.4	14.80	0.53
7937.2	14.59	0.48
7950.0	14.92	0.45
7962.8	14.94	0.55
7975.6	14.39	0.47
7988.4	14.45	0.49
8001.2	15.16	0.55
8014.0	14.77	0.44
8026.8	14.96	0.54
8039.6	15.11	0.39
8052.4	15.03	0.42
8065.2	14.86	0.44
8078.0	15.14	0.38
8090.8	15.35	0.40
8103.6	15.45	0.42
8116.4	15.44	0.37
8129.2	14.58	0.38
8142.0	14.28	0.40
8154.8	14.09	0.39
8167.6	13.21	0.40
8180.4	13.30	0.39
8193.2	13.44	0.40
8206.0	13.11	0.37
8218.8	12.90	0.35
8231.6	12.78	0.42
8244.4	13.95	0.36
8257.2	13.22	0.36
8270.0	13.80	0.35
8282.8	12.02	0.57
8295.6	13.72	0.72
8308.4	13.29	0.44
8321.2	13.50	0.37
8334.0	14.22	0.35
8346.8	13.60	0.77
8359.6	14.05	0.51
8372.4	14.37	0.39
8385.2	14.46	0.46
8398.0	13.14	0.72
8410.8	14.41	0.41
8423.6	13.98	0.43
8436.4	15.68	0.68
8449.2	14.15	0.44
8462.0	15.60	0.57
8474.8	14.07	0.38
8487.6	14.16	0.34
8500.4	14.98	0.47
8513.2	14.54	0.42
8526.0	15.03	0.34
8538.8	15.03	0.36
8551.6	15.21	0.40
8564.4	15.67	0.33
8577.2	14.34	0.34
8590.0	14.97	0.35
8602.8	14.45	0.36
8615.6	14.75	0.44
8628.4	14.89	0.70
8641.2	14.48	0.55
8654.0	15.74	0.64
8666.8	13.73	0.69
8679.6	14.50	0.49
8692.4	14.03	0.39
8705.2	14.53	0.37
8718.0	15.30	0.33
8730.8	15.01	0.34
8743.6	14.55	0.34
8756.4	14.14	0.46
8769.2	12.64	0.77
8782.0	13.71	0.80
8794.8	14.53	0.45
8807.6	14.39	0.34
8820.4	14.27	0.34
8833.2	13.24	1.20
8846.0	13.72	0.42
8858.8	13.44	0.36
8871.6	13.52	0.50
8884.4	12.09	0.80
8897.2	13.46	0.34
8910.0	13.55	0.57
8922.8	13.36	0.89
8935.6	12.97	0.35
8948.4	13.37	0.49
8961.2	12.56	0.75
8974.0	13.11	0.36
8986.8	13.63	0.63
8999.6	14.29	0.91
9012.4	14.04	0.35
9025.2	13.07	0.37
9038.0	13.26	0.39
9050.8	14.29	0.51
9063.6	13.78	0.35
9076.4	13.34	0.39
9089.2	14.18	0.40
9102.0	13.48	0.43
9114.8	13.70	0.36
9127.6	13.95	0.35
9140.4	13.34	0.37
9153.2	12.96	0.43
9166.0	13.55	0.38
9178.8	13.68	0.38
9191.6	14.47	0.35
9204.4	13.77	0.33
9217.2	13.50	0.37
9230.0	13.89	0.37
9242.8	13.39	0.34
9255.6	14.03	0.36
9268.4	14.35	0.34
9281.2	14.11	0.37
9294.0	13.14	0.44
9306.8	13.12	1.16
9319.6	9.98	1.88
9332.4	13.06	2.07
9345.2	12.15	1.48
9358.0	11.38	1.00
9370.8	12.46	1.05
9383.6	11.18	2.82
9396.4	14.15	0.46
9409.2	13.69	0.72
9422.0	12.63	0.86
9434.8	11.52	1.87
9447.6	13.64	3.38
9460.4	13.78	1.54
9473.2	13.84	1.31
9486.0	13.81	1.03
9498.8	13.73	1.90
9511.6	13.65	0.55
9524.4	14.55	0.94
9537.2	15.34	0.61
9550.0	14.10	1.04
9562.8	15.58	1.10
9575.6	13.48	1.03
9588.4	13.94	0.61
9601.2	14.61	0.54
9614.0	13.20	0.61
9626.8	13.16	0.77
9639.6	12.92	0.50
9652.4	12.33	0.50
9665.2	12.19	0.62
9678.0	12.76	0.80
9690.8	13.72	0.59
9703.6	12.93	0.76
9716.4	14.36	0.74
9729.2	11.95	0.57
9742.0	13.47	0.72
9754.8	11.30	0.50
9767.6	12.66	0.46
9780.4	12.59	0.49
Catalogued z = 0.15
